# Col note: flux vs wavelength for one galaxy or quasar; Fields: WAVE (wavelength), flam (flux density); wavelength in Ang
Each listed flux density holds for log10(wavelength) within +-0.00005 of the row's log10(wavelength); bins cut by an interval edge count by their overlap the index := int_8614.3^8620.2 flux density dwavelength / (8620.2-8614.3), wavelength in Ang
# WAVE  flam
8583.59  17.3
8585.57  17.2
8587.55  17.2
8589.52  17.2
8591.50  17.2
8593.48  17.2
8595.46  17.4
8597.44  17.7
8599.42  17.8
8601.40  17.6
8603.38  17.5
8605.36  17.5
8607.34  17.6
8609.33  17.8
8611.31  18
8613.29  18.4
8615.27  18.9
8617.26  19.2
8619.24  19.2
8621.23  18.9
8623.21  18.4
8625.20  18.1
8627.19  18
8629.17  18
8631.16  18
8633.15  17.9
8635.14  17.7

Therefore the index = 19.1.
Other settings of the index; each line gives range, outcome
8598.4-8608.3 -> 17.6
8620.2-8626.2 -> 18.4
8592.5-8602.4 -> 17.5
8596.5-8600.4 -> 17.7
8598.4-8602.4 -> 17.7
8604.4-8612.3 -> 17.7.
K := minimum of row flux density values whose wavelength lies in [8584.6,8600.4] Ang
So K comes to 17.2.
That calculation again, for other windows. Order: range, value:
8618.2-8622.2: 18.9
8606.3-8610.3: 17.6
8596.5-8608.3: 17.5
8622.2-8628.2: 18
